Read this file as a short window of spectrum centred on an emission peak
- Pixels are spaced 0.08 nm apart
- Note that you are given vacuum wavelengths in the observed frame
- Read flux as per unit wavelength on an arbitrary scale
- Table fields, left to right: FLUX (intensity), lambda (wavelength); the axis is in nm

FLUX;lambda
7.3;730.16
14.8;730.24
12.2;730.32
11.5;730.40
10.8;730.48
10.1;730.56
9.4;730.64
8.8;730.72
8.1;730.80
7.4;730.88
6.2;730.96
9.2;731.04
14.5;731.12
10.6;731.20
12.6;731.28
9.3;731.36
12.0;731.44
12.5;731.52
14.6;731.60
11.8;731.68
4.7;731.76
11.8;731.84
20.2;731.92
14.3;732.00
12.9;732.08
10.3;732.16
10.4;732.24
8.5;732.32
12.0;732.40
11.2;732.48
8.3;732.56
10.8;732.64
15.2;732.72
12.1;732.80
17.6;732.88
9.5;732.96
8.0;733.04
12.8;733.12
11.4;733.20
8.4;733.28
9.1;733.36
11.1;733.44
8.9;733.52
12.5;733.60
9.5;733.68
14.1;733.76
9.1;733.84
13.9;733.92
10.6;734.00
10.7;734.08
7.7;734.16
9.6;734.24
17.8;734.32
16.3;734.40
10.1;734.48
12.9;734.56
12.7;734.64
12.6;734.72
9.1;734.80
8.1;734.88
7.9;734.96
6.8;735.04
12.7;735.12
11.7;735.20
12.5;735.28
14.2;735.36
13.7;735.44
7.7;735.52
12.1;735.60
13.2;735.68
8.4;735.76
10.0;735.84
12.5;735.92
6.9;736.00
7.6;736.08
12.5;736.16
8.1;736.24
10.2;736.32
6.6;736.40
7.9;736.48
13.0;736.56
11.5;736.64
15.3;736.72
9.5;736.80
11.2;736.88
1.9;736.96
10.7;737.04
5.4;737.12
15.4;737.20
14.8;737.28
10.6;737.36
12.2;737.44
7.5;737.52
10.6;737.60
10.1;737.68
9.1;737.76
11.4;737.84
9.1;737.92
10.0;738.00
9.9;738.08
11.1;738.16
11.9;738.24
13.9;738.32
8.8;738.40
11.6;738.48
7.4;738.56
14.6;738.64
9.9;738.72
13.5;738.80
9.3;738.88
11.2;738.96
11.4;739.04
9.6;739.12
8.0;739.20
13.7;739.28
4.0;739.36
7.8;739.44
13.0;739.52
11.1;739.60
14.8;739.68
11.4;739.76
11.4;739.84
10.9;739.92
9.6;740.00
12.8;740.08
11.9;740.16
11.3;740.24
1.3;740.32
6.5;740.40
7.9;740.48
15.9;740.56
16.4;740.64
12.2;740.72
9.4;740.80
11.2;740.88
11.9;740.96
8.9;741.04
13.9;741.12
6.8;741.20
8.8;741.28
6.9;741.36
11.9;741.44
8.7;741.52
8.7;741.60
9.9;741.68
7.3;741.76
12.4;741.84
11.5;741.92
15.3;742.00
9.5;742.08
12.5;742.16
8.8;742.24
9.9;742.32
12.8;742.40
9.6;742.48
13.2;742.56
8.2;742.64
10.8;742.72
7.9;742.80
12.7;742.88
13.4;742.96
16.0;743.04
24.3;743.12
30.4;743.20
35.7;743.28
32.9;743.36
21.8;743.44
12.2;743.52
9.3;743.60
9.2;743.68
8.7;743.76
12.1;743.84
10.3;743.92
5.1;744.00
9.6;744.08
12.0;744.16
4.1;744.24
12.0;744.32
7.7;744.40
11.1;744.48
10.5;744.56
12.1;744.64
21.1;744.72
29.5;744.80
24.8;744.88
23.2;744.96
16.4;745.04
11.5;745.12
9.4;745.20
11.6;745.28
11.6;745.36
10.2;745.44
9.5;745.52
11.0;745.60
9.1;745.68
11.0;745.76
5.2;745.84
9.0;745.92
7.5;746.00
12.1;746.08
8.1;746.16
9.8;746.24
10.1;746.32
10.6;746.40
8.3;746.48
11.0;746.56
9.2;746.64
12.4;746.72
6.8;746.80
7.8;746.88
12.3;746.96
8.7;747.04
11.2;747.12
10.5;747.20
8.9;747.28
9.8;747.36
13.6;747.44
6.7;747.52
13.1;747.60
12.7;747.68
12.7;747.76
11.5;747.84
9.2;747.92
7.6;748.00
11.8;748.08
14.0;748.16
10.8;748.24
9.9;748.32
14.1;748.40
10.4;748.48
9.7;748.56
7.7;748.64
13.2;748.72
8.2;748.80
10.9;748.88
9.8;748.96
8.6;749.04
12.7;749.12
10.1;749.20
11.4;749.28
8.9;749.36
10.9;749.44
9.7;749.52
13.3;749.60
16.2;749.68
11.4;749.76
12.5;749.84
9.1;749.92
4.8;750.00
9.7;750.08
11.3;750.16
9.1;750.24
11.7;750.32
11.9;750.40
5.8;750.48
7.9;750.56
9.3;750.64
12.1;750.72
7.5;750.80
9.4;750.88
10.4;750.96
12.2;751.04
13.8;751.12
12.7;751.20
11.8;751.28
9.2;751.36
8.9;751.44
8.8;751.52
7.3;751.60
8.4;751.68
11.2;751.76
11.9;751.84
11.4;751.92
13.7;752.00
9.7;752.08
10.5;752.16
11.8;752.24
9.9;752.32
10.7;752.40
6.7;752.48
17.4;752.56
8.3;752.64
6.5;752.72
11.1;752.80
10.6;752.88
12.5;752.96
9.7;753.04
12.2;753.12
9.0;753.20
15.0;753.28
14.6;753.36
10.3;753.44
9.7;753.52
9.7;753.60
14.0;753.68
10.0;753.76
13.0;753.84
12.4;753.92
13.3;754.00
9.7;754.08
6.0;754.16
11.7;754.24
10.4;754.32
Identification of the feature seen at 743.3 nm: [S II]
